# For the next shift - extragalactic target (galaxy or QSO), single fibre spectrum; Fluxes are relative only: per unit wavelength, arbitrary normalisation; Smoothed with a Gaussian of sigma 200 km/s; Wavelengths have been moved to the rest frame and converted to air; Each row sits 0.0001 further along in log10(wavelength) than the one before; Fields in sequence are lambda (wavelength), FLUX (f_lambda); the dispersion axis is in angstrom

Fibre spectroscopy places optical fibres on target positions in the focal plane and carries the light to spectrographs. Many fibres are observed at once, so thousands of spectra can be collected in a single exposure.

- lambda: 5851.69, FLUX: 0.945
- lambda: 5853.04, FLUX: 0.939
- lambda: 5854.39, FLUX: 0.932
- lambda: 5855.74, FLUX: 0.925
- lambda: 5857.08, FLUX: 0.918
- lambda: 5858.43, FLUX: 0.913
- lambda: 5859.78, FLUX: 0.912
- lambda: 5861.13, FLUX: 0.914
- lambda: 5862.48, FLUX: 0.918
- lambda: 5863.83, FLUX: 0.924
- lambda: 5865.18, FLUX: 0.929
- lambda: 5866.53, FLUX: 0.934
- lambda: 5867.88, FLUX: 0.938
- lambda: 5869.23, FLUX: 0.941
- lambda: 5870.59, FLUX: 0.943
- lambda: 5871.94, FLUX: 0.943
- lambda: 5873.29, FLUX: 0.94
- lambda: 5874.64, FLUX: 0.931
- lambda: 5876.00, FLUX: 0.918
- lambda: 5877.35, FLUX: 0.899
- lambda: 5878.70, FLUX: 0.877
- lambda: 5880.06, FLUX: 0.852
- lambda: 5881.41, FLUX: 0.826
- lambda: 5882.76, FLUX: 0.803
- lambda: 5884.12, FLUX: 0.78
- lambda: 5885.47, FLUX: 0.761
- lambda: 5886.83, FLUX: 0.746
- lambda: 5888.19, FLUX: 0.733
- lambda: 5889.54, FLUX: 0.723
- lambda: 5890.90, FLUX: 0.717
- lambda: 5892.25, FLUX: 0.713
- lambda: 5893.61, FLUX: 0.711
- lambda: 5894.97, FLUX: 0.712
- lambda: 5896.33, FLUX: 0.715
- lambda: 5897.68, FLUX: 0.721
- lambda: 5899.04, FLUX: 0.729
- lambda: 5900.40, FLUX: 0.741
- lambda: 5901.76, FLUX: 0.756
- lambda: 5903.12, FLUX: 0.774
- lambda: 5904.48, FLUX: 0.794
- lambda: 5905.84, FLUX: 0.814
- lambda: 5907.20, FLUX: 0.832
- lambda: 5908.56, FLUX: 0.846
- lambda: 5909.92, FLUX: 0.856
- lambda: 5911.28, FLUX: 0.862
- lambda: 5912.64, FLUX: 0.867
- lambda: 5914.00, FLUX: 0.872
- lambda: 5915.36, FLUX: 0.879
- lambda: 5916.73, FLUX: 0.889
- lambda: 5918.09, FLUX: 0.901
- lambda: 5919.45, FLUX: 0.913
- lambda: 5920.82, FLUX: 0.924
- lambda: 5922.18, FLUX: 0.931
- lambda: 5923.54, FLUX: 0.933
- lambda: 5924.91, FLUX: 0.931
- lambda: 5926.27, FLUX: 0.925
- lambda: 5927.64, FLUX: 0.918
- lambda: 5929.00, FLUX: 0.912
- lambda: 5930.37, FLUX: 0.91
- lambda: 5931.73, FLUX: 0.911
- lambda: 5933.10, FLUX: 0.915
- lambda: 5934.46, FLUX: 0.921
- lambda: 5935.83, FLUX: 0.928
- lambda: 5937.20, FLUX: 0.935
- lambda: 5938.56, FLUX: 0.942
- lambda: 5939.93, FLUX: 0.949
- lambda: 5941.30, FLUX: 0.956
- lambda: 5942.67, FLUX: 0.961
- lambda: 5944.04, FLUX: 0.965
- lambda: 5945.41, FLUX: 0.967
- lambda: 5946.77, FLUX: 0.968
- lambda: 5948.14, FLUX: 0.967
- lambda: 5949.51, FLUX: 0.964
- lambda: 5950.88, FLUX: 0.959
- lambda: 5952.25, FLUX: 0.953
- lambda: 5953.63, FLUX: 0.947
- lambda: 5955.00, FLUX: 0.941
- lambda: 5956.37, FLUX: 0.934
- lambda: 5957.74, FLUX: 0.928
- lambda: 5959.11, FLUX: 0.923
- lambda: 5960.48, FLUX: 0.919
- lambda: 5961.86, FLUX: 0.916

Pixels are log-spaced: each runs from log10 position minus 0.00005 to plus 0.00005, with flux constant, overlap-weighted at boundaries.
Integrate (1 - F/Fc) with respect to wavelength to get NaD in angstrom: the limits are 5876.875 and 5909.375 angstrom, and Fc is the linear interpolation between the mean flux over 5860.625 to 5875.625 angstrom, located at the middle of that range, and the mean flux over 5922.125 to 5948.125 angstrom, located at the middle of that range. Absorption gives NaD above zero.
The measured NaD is 5.58 angstrom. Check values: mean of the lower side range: 0.932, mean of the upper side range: 0.937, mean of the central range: 0.773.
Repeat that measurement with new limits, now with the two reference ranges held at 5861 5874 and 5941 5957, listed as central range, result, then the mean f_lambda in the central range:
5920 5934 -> 0.4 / 0.921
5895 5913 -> 3.0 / 0.789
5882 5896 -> 3.0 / 0.74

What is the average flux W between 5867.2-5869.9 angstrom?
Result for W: 0.94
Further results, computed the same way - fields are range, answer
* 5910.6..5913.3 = 0.865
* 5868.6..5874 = 0.941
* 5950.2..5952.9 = 0.956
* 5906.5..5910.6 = 0.845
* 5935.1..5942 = 0.941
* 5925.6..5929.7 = 0.917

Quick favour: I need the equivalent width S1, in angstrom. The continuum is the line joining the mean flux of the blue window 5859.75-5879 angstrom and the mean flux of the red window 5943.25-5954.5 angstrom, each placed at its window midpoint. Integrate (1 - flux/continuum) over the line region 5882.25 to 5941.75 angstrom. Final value 6.6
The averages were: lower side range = 0.925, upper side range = 0.961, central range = 0.841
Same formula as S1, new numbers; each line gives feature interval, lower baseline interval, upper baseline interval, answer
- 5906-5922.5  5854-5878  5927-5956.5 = 1.0 angstrom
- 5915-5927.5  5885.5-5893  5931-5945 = -0.7 angstrom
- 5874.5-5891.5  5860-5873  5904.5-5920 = 1.8 angstrom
